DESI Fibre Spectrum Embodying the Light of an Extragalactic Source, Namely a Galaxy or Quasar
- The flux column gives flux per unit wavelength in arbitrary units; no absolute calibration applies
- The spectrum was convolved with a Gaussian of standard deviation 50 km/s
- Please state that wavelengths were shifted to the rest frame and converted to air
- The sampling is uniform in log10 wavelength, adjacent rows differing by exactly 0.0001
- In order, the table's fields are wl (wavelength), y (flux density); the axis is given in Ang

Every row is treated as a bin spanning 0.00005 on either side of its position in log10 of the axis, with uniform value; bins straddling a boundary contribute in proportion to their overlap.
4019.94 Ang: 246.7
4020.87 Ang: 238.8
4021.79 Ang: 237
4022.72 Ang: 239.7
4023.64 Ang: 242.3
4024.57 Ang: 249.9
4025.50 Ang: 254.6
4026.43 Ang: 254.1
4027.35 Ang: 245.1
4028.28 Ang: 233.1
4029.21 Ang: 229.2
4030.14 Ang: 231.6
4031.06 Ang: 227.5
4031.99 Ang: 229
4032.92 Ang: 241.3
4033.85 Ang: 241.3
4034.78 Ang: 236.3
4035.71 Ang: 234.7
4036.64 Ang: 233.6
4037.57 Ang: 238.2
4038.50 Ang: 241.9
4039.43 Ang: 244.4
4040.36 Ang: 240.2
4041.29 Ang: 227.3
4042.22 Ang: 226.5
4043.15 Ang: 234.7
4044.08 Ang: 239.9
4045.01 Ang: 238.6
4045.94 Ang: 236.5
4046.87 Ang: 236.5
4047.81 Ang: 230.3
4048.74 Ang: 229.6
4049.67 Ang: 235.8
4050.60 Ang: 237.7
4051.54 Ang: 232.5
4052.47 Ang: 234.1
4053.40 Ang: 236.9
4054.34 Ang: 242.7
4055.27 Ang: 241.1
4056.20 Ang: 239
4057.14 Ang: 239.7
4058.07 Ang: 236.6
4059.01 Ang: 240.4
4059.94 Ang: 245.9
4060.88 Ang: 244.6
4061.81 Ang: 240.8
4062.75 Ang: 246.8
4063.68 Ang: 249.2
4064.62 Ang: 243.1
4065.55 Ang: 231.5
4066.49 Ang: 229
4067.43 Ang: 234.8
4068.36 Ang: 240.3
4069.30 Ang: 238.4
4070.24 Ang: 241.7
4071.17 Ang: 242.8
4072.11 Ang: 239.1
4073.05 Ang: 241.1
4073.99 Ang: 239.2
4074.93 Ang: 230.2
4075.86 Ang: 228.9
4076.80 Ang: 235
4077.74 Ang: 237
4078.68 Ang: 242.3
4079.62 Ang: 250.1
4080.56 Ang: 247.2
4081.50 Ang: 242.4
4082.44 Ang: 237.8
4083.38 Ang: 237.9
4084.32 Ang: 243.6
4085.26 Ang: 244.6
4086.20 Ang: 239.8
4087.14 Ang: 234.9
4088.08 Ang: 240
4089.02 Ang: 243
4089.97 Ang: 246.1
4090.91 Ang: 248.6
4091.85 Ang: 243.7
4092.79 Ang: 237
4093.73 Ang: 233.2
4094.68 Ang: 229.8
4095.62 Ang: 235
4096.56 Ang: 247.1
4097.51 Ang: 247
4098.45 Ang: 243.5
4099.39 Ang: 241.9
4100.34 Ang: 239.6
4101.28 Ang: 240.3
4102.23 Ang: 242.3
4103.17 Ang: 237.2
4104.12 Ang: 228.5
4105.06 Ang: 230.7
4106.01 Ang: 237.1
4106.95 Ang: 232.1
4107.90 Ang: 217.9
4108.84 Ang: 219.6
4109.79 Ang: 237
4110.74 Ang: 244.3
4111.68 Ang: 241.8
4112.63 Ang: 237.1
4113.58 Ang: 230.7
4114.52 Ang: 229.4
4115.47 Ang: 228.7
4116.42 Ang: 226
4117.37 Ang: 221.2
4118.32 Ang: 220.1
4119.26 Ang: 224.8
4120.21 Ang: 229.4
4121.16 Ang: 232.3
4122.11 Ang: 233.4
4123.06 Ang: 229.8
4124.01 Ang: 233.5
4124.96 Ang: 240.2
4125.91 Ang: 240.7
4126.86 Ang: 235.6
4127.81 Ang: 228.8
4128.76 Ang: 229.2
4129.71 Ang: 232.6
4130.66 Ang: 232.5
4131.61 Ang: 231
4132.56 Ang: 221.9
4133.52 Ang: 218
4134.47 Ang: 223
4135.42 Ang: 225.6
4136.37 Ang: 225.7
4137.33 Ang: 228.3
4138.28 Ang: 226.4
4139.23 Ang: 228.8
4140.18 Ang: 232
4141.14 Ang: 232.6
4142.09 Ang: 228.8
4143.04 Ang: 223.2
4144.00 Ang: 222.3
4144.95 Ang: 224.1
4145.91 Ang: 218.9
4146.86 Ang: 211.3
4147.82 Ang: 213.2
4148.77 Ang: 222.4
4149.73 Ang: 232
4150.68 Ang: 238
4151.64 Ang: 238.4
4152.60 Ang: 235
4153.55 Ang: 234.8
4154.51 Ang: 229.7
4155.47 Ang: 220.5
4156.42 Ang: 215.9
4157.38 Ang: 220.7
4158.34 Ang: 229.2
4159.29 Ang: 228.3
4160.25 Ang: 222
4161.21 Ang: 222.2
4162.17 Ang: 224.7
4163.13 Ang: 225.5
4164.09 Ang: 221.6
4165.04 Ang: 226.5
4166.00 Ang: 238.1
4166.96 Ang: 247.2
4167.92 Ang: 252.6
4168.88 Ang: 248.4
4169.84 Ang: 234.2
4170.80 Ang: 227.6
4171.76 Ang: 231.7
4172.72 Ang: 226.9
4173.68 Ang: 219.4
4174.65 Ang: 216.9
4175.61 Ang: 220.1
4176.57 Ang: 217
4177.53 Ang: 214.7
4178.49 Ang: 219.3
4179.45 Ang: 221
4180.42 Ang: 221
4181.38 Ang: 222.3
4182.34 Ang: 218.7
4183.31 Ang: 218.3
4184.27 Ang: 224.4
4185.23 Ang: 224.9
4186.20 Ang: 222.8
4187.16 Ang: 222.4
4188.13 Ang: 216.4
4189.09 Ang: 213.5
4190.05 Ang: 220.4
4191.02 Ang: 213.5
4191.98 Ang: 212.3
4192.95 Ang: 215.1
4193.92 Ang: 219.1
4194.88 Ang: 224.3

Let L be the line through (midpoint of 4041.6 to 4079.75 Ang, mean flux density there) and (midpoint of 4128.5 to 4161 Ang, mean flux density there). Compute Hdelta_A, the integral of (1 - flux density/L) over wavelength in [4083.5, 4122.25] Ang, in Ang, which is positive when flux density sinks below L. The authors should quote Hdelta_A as -0.6 Ang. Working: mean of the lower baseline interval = 238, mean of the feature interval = 236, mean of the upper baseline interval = 226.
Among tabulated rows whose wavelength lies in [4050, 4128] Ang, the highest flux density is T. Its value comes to 250.1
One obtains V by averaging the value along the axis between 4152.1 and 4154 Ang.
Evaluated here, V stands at 235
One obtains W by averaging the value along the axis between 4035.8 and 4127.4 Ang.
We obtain 237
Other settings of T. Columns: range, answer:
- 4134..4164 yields 238.4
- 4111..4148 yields 241.8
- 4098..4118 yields 244.3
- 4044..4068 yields 249.2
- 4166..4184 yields 252.6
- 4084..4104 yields 248.6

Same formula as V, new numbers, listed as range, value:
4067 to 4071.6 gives 240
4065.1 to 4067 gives 229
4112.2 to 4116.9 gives 230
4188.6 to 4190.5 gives 218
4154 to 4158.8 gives 223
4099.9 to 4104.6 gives 238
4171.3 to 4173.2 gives 229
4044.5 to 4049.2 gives 234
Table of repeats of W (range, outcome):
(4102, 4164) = 228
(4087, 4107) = 239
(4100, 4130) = 232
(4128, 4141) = 227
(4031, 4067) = 237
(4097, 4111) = 236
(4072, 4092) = 241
